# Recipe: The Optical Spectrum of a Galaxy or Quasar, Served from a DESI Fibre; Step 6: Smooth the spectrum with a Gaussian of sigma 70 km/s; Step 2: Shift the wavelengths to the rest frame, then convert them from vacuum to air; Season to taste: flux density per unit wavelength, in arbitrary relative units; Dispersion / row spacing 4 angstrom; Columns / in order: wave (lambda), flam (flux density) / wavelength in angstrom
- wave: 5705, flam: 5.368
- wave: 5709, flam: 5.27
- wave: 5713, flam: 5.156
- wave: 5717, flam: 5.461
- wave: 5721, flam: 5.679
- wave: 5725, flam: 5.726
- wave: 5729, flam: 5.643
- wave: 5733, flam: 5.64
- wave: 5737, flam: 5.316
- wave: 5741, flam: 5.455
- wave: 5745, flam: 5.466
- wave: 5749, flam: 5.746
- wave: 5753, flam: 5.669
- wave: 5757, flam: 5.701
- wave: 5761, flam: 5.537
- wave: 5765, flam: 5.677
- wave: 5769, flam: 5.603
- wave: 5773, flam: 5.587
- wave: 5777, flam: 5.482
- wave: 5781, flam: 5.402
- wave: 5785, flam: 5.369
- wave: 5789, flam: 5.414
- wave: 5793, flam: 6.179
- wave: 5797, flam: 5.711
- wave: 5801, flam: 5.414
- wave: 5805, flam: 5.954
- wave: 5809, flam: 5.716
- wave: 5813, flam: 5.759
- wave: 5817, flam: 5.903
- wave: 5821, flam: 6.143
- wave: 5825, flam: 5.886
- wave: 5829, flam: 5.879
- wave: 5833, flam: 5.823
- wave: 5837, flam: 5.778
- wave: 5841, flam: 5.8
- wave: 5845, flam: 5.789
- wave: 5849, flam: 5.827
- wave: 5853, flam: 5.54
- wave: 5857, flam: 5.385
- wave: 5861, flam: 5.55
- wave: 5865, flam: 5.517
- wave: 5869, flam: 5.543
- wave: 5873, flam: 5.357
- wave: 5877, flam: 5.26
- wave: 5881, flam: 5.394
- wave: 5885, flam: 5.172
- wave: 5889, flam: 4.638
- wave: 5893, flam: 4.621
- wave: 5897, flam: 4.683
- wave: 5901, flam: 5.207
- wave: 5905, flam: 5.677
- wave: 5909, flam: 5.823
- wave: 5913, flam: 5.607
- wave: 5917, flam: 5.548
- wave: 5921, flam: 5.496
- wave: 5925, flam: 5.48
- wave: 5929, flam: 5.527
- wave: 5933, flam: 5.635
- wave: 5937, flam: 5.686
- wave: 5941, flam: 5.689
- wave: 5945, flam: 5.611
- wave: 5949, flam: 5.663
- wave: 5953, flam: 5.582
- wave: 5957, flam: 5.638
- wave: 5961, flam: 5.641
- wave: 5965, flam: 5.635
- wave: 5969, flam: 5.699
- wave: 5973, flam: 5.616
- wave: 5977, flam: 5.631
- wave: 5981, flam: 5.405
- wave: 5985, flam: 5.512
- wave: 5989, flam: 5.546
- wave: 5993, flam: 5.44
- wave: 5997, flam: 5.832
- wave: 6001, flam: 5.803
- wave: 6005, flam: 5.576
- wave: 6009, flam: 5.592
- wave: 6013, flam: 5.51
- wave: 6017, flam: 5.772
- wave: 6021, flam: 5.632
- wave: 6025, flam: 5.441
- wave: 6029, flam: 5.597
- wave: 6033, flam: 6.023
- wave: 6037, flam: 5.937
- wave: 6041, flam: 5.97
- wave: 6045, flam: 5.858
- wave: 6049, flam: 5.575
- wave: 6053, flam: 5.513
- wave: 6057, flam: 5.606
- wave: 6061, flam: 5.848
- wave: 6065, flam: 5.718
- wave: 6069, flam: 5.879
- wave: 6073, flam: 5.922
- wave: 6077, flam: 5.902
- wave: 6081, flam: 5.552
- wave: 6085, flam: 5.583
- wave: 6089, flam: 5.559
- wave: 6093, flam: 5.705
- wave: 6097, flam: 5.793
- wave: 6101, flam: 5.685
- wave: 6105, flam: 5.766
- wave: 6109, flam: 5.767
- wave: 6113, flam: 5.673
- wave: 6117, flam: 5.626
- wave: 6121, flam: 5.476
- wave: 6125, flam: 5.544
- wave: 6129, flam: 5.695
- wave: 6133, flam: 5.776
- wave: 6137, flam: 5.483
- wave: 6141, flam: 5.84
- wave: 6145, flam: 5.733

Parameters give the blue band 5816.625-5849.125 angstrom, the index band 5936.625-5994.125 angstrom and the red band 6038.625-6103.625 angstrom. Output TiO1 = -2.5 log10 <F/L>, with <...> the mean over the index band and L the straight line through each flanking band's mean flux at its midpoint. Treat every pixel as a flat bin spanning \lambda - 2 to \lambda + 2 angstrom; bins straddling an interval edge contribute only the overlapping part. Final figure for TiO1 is 0.04 mag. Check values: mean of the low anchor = 5.87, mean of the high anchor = 5.73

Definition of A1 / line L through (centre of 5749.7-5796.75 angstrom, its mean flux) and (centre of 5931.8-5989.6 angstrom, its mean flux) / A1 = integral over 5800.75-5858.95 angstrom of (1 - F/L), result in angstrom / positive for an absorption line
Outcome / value -1.8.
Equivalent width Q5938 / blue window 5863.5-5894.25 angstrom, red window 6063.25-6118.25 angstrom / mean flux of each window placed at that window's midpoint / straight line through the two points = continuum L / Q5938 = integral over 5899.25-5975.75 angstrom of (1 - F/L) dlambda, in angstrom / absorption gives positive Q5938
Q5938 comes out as -3.8 angstrom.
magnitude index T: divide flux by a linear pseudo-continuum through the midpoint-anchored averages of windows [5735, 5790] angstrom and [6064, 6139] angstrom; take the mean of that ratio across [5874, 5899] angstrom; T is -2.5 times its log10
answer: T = 0.13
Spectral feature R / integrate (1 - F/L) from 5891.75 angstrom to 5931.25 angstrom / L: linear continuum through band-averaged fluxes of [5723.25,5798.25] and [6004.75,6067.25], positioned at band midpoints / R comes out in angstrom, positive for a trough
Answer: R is 1.9 angstrom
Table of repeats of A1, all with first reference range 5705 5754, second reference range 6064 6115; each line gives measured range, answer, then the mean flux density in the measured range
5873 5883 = 0.48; 5.33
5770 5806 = -0.37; 5.6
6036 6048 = -0.40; 5.89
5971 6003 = 0.40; 5.6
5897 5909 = 0.51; 5.38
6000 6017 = 0.16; 5.63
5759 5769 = -0.14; 5.61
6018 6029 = 0.24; 5.57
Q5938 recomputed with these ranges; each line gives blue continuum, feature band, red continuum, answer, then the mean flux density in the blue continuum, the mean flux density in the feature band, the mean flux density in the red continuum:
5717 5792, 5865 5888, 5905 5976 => 1.1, 5.57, 5.33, 5.62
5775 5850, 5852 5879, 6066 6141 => 1.4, 5.75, 5.45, 5.69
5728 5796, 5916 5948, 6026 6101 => 0.5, 5.58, 5.59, 5.75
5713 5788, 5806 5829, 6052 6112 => -1.2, 5.55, 5.88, 5.72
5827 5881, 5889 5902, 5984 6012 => 1.9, 5.61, 4.78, 5.61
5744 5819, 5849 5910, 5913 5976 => 3.5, 5.65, 5.3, 5.61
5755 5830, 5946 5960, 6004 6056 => 0.2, 5.7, 5.63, 5.69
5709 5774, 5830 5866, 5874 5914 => -2.5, 5.56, 5.68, 5.2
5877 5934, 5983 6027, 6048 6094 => -0.5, 5.31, 5.61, 5.7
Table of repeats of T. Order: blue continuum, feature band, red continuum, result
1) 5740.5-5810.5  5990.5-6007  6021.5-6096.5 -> 0.01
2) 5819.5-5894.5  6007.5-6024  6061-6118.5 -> 0.01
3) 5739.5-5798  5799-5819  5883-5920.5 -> -0.05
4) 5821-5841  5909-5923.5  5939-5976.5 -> 0.02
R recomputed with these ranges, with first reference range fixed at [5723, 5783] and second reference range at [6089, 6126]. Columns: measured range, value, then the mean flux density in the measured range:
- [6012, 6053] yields -0.6 angstrom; 5.73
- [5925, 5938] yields 0.1 angstrom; 5.59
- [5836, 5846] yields -0.3 angstrom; 5.79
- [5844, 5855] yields -0.2 angstrom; 5.71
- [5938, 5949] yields -0.1 angstrom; 5.66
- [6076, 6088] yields 0.0 angstrom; 5.65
